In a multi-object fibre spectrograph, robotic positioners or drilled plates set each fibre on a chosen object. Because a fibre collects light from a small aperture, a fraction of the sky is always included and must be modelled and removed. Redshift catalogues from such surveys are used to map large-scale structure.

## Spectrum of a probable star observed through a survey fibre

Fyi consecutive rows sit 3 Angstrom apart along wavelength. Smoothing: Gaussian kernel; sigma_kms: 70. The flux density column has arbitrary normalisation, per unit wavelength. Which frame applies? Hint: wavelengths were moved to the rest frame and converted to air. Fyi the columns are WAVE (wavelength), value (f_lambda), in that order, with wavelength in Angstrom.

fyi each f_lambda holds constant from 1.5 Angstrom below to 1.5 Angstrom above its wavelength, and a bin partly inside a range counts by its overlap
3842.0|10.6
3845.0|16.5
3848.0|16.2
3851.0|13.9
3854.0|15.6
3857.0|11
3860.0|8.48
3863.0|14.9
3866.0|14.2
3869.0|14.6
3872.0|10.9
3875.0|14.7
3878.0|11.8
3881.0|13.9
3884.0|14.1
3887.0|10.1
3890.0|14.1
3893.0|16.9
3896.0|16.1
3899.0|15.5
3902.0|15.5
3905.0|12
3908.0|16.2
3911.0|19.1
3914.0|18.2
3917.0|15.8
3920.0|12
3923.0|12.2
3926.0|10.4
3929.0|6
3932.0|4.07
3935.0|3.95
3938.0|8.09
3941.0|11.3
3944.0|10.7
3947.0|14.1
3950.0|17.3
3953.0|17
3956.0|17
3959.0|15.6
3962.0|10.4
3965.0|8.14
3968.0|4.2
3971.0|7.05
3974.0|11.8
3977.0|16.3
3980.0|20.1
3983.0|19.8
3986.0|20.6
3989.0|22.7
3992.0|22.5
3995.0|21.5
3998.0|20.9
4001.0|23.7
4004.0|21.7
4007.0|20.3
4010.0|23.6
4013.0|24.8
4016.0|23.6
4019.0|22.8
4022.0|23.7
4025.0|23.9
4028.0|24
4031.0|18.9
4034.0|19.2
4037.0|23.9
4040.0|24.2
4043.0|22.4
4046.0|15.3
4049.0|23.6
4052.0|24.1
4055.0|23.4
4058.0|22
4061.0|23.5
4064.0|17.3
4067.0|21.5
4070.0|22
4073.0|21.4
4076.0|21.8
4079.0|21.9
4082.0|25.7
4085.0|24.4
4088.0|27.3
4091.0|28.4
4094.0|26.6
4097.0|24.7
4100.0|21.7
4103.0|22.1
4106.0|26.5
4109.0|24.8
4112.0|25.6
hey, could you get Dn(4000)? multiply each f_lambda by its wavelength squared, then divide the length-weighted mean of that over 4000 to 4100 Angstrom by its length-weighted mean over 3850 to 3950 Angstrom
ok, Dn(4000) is 1.9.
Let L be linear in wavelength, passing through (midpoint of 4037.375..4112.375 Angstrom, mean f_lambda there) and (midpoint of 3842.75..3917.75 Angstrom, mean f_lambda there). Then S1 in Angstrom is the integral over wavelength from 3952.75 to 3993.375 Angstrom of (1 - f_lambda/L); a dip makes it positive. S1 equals 7.72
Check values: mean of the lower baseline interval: 14.4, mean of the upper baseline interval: 23.3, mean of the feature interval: 15.2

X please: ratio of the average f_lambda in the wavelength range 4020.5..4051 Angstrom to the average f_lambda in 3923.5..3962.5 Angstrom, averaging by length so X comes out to 1.95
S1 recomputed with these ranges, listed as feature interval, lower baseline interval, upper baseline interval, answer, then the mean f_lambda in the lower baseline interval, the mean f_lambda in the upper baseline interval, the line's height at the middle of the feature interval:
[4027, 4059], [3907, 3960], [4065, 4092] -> -1.5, 12.7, 23.6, 20.9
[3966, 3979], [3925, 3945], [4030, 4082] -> 2.2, 7.65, 21.7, 12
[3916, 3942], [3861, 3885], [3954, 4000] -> 9.9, 13.5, 16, 14.9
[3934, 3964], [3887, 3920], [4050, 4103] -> 8.5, 15.5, 23.4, 17.6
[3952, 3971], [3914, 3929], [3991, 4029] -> 6.0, 12.5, 22.8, 17.2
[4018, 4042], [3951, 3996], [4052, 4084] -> -3.7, 15.6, 22.2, 19.5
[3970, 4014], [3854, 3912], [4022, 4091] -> -1.2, 13.9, 22.5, 19.3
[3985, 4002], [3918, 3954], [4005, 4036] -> -3.0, 10.6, 22.5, 18.7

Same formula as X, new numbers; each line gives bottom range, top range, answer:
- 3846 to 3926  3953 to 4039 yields 1.35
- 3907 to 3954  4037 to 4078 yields 1.79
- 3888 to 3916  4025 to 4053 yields 1.38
